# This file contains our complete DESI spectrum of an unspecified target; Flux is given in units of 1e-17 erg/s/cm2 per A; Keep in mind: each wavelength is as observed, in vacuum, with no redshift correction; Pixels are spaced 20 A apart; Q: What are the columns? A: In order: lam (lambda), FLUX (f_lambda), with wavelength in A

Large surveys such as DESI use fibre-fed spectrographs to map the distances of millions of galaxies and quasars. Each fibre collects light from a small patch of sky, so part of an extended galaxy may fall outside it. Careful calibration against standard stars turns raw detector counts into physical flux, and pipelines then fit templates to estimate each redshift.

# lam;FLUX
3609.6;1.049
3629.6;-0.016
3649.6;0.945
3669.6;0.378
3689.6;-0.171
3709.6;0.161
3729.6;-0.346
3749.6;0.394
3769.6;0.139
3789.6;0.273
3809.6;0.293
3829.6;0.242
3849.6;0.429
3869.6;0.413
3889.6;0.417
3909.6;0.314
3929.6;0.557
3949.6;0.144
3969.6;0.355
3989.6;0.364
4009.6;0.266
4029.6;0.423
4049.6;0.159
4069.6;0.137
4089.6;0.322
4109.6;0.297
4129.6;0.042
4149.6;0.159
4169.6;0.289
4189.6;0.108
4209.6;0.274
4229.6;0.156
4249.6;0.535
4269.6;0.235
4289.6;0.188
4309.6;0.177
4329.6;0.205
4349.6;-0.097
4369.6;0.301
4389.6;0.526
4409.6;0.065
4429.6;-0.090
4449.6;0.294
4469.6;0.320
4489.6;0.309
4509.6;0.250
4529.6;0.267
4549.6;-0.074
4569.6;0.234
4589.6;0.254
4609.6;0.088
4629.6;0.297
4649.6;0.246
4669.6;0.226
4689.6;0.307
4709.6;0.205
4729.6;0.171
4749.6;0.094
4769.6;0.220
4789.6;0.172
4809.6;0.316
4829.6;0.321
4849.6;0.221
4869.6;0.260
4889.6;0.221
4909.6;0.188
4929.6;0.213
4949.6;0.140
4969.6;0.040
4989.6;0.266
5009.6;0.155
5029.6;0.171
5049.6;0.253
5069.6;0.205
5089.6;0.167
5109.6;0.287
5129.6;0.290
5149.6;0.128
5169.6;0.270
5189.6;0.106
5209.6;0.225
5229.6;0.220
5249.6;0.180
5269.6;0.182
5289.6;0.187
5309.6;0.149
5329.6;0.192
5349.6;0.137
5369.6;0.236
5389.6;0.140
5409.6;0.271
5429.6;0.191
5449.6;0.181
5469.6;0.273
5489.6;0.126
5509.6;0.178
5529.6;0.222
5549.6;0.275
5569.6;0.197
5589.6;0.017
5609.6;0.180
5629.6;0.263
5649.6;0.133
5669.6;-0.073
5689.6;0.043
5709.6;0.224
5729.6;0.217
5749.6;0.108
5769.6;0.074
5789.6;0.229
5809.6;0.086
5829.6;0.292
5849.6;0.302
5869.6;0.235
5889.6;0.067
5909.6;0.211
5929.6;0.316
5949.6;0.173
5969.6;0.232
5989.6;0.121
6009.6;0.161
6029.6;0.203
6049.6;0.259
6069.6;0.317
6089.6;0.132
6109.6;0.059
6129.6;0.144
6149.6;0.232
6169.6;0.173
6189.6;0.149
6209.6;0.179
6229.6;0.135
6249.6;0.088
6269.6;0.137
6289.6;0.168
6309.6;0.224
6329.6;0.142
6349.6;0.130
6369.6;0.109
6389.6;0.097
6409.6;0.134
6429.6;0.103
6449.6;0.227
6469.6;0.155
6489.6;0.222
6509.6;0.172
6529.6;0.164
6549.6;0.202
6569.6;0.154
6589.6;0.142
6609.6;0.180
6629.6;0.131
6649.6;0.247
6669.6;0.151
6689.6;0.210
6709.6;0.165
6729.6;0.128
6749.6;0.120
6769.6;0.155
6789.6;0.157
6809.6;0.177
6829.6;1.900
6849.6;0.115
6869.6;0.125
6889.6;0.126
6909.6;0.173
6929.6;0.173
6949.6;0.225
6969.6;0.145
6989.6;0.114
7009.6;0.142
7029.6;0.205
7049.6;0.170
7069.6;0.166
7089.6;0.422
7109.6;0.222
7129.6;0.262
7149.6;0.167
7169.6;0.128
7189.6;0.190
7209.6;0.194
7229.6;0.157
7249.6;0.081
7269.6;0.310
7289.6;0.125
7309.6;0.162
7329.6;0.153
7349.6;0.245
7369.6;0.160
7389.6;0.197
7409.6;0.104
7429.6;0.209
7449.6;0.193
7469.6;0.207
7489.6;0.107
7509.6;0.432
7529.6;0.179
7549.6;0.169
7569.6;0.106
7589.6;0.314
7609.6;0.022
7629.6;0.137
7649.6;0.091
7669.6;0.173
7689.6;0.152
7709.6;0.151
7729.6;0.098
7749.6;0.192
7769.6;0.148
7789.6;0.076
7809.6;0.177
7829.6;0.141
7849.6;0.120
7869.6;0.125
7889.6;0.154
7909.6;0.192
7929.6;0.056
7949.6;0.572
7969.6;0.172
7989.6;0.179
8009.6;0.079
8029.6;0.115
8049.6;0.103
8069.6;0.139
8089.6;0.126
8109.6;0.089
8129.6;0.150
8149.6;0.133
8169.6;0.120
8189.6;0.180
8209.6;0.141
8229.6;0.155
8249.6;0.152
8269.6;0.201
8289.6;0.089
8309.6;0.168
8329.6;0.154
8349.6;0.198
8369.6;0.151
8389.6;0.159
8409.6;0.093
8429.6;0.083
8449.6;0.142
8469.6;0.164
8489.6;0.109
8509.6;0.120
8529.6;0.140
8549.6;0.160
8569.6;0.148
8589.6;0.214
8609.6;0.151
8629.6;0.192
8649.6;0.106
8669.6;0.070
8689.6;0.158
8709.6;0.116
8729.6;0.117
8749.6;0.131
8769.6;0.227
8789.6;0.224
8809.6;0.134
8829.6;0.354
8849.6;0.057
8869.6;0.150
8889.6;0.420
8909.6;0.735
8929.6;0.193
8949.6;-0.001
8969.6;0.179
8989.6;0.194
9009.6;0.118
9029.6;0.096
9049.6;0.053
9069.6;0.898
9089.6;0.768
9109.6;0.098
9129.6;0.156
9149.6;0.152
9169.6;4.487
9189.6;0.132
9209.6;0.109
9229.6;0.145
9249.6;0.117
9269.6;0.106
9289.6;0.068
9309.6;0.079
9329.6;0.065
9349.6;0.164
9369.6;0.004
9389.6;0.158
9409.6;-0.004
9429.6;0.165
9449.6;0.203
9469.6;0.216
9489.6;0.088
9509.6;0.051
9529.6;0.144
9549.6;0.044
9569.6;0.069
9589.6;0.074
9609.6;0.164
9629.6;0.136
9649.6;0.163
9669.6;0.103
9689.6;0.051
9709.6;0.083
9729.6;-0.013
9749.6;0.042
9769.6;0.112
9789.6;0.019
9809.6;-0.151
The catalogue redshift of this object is 0.83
